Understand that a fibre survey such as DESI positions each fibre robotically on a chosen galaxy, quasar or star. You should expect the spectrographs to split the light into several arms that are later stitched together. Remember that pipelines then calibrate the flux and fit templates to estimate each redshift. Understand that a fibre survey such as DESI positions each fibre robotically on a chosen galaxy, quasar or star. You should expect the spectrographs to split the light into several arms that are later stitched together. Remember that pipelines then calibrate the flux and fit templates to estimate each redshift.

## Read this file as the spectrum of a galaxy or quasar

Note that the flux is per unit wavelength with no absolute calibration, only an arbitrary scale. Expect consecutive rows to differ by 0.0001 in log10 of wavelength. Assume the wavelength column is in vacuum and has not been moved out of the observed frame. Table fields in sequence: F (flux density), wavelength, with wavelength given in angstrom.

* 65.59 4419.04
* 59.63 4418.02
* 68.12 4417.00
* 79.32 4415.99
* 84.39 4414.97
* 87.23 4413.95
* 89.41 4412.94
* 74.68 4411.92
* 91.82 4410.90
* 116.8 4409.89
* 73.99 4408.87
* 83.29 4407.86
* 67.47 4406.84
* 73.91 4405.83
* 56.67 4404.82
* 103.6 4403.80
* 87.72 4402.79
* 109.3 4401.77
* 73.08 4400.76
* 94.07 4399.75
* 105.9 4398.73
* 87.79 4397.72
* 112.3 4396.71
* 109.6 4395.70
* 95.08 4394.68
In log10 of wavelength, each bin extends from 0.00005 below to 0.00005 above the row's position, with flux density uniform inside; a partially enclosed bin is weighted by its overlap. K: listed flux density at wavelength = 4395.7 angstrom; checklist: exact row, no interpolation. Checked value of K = 109.6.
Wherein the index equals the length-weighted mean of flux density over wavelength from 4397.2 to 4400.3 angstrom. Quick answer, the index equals 95.7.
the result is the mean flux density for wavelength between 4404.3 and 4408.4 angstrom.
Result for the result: 70.5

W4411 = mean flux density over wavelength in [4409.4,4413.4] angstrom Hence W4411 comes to 93.1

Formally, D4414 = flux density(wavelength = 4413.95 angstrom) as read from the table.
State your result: 87.23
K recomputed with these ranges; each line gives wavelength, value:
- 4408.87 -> 73.99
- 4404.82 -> 56.67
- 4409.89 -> 116.8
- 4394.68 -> 95.08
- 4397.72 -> 87.79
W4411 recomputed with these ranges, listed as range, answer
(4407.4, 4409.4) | 78.9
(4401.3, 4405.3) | 89.2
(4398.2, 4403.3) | 94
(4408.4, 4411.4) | 94.5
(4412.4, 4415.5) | 86.7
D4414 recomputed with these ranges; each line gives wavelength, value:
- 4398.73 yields 105.9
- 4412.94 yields 89.41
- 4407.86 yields 83.29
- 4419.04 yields 65.59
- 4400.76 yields 73.08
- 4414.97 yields 84.39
